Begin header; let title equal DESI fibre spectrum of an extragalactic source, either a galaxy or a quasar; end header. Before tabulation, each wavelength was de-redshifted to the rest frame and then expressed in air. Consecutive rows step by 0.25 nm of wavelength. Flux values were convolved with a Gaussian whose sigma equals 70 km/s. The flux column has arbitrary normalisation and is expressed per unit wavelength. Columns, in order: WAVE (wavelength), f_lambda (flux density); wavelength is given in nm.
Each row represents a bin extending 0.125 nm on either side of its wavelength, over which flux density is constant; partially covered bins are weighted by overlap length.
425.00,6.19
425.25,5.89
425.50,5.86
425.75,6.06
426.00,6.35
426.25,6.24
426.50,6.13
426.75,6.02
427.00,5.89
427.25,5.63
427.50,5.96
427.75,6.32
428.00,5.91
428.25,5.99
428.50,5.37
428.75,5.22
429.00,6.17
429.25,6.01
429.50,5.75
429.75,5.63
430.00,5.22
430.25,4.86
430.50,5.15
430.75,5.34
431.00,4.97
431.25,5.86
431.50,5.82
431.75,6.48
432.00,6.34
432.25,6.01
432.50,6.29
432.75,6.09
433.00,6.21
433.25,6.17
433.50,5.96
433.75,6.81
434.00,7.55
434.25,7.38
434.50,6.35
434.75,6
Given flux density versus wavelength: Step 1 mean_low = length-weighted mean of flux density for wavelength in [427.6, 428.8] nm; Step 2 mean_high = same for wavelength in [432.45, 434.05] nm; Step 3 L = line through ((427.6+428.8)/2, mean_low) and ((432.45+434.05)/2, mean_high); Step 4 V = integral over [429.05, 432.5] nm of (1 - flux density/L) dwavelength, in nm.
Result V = 0.24 nm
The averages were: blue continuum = 5.8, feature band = 5.68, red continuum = 6.39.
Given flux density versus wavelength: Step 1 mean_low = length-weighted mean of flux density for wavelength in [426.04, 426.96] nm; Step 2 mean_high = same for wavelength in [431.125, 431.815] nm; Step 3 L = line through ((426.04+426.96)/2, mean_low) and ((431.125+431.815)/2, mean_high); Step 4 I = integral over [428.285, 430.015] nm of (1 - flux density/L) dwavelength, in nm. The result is 0.11 nm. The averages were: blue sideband 6.13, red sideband 6.02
